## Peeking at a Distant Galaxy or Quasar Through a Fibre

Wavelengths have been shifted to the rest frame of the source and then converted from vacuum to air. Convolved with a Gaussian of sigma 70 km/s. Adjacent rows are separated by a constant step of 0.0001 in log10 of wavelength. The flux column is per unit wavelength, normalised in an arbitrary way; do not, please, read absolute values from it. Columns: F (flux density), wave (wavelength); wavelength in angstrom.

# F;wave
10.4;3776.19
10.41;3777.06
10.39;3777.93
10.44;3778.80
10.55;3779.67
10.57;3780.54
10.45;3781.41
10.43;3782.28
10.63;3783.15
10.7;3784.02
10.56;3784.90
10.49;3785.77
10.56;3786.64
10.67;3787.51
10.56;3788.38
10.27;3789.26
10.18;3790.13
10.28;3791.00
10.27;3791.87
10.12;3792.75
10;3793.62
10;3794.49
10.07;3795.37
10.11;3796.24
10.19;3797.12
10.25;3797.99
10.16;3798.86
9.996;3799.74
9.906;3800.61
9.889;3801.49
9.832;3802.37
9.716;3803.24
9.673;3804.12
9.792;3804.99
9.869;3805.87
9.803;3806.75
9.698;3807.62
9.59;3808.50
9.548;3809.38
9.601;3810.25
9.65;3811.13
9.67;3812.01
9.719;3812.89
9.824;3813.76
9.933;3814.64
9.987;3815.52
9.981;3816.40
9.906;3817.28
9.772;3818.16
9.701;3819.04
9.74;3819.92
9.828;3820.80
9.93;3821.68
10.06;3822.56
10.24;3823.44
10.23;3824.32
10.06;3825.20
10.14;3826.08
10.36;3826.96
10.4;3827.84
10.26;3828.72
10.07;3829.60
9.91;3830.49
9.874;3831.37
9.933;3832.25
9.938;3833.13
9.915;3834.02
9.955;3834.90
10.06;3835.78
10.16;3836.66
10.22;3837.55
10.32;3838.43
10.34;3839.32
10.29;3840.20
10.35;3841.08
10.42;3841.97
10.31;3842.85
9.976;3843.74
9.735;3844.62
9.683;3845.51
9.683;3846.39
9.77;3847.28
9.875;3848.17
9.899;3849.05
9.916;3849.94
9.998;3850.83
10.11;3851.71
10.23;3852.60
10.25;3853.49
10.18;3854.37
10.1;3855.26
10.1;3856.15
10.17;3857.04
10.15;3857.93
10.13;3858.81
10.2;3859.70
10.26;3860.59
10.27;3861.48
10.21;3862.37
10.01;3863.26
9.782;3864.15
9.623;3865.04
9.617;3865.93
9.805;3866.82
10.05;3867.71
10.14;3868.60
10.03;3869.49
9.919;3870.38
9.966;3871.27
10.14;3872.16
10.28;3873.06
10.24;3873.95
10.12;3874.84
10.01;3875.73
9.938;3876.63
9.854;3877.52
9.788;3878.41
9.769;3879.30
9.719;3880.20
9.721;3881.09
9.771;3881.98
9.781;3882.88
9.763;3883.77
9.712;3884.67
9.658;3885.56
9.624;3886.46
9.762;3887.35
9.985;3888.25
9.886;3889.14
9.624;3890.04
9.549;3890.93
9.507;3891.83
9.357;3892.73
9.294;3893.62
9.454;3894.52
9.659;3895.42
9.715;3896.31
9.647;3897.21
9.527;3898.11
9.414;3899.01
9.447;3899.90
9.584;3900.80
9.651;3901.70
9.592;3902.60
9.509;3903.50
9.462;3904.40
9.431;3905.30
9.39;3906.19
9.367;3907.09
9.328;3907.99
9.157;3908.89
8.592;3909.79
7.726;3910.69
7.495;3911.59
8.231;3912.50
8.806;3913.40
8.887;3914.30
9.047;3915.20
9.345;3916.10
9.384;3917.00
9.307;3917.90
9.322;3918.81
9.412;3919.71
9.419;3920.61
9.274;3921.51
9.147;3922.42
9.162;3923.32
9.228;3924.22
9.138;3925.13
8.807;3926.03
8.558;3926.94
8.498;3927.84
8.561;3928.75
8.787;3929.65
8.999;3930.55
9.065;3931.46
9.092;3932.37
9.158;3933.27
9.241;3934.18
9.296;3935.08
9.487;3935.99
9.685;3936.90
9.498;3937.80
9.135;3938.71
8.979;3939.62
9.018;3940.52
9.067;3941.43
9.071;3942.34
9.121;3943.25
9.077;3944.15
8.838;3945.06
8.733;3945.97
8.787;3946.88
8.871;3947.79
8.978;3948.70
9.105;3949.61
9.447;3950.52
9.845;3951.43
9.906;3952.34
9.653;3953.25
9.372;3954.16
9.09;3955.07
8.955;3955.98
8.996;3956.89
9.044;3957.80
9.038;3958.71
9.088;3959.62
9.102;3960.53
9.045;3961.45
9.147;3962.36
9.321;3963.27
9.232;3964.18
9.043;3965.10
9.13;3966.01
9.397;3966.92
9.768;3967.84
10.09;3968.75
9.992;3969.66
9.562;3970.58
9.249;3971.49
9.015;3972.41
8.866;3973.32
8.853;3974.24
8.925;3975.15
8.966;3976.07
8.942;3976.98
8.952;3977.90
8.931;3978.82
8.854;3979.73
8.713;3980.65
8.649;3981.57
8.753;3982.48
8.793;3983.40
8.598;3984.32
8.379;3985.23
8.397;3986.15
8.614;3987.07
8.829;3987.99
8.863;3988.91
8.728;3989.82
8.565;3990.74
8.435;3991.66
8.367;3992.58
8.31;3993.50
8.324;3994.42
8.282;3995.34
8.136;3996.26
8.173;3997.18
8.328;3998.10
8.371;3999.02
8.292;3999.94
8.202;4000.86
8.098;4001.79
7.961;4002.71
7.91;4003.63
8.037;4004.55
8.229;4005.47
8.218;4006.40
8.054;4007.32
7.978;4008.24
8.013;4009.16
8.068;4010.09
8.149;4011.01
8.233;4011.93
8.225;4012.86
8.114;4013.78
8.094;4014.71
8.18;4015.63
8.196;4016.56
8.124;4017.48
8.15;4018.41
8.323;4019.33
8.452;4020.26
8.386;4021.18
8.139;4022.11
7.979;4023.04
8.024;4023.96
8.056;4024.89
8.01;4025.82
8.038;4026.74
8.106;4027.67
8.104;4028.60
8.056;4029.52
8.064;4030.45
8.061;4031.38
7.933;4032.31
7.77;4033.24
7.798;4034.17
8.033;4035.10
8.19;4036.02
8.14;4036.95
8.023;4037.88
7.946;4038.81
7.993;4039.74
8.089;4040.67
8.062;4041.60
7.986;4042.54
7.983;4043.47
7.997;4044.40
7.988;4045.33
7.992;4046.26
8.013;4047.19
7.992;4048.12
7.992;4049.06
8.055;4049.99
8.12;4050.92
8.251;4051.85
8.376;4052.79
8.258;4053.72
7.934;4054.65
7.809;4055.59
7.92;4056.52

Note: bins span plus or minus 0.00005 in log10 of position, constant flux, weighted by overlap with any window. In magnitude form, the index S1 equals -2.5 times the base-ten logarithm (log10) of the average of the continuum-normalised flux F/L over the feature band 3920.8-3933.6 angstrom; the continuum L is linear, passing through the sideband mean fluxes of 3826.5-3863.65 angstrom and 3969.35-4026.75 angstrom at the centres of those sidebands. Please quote 0.03 mag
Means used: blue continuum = 10.1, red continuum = 8.44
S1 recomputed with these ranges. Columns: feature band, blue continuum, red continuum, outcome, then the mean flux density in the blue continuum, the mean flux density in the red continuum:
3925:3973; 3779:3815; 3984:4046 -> -0.05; 10.1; 8.18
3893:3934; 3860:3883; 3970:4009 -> 0.04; 9.96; 8.54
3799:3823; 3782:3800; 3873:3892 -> 0.04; 10.3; 9.82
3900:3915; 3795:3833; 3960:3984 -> 0.05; 9.93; 9.12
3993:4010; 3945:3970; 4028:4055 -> 0.06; 9.25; 8.04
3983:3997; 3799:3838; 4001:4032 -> -0.02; 9.92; 8.11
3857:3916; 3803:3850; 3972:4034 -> -0.02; 9.95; 8.34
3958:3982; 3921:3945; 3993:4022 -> -0.06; 9.08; 8.18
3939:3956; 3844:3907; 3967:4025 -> -0.01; 9.83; 8.51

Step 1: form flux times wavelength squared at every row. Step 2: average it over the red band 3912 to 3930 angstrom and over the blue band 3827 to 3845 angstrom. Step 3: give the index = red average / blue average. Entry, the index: 0.93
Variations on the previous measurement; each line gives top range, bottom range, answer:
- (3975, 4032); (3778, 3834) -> 0.91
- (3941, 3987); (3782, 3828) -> 0.98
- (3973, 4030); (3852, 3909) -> 0.91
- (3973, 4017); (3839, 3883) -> 0.90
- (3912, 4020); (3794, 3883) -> 0.94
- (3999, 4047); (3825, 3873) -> 0.88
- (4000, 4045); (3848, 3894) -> 0.88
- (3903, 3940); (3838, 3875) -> 0.93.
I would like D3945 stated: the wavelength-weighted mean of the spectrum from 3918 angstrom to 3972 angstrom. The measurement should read 9.19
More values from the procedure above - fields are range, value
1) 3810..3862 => 10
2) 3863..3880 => 9.95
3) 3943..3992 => 9.05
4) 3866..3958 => 9.36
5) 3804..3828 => 9.88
